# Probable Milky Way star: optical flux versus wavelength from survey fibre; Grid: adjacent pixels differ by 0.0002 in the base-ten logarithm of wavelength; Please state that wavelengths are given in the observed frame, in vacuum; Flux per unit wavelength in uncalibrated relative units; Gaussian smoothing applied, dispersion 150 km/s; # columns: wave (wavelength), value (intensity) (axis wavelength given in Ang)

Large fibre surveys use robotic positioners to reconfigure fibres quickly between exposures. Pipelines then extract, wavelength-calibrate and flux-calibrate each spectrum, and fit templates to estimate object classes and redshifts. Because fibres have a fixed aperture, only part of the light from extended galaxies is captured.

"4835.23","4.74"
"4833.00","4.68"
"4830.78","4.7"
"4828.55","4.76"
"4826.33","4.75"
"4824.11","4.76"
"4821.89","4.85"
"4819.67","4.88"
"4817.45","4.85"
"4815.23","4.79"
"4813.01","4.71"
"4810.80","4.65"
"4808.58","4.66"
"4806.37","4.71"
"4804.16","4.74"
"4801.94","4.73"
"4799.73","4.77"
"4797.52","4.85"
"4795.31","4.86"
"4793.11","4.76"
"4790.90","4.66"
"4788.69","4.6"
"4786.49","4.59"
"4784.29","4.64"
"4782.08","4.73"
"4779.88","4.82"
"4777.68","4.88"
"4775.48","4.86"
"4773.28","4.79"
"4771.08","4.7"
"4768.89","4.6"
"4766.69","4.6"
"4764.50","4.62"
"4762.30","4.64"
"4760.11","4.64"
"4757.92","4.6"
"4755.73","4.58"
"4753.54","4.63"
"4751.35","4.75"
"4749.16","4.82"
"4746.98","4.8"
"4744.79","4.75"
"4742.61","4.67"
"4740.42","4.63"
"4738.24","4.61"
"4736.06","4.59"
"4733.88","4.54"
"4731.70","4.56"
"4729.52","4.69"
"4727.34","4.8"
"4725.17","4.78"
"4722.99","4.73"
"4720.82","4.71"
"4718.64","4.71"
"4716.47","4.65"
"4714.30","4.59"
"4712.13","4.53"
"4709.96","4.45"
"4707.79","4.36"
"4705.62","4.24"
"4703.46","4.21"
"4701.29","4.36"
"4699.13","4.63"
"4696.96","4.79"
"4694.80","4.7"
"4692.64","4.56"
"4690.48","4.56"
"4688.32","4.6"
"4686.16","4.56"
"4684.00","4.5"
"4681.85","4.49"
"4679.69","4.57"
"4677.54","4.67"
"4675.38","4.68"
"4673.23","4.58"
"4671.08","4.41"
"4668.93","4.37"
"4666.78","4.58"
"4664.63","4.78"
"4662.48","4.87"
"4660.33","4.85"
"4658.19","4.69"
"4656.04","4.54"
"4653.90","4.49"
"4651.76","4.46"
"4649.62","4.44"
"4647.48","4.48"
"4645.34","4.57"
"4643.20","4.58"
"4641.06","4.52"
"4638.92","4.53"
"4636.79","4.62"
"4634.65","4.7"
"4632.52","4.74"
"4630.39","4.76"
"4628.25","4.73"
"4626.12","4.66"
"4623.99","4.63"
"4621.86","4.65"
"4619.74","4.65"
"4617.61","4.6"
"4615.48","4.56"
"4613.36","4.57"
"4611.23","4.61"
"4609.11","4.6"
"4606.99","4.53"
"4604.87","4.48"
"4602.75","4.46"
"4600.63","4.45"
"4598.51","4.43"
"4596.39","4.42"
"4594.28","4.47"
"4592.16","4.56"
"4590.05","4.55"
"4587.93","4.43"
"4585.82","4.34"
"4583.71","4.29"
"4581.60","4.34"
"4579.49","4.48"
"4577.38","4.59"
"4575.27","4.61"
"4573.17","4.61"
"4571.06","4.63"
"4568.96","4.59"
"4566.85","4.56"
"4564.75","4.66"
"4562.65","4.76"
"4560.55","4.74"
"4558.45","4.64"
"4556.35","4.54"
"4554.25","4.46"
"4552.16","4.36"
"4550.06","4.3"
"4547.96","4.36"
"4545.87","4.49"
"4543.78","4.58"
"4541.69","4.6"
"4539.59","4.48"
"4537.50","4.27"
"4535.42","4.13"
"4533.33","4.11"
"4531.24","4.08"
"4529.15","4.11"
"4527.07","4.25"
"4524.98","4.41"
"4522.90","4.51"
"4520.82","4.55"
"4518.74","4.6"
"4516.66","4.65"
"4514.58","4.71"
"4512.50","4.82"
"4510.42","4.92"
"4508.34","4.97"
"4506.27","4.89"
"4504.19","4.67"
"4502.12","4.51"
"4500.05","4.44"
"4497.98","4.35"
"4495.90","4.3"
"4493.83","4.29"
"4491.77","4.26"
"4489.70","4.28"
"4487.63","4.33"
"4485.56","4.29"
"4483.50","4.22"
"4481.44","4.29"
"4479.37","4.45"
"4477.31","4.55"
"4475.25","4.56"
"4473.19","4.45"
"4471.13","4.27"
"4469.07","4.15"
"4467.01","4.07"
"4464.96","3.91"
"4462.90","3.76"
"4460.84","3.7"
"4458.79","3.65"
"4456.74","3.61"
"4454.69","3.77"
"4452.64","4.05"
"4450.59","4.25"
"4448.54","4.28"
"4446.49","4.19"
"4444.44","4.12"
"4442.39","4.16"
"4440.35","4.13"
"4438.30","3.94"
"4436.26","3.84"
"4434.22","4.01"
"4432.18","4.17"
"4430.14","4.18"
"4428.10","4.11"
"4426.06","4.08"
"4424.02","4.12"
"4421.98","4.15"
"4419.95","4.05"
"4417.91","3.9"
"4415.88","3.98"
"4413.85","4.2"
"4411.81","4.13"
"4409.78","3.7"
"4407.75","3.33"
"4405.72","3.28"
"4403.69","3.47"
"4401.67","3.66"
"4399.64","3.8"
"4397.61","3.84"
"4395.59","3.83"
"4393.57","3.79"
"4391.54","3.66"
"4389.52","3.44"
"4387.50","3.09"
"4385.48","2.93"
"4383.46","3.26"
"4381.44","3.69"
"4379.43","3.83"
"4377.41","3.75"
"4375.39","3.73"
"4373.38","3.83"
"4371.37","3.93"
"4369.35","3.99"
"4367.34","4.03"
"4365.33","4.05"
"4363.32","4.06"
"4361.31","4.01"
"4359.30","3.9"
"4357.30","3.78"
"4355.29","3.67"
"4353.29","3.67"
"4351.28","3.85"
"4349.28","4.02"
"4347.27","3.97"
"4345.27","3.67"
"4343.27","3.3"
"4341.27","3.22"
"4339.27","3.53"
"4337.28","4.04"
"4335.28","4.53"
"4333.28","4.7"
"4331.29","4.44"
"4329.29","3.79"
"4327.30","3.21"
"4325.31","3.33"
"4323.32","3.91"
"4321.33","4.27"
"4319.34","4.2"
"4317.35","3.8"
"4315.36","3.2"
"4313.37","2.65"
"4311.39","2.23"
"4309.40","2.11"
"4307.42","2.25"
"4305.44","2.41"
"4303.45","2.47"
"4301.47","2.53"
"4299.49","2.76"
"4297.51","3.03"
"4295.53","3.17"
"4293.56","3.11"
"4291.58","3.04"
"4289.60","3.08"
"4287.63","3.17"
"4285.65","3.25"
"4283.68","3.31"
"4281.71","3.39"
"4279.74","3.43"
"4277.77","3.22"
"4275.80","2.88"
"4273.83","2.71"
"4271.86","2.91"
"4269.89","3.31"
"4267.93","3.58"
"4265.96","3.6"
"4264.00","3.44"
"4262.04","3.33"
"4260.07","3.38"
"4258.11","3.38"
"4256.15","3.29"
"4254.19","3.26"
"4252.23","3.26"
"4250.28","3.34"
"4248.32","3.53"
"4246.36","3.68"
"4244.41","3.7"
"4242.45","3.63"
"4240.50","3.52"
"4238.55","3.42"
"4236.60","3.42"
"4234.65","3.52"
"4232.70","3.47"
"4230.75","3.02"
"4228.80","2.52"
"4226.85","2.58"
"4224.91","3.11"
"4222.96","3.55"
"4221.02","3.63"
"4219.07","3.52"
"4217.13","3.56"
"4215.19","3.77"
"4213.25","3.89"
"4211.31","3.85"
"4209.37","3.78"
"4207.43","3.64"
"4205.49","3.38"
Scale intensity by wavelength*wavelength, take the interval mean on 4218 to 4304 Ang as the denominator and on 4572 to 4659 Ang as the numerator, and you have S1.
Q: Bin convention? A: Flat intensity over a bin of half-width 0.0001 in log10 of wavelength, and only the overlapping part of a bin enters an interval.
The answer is 1.65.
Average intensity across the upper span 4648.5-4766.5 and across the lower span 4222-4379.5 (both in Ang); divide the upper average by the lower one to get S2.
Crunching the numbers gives 1.34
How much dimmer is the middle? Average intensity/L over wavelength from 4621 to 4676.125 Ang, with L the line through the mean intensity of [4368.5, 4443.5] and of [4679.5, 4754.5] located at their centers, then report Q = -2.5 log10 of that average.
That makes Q -0.04 mag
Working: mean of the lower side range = 3.81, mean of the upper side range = 4.6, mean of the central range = 4.61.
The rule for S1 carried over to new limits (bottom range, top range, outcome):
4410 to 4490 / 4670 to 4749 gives 1.25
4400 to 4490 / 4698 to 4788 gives 1.31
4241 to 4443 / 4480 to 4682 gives 1.41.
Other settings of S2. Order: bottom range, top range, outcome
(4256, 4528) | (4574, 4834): 1.21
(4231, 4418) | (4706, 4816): 1.34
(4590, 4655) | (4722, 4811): 1.03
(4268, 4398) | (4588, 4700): 1.32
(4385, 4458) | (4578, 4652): 1.17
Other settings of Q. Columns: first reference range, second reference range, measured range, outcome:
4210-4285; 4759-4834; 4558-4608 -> -0.08 mag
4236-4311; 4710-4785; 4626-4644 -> -0.08 mag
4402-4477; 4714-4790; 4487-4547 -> -0.08 mag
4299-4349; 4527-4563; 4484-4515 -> -0.08 mag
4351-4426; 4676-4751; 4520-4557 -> -0.05 mag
